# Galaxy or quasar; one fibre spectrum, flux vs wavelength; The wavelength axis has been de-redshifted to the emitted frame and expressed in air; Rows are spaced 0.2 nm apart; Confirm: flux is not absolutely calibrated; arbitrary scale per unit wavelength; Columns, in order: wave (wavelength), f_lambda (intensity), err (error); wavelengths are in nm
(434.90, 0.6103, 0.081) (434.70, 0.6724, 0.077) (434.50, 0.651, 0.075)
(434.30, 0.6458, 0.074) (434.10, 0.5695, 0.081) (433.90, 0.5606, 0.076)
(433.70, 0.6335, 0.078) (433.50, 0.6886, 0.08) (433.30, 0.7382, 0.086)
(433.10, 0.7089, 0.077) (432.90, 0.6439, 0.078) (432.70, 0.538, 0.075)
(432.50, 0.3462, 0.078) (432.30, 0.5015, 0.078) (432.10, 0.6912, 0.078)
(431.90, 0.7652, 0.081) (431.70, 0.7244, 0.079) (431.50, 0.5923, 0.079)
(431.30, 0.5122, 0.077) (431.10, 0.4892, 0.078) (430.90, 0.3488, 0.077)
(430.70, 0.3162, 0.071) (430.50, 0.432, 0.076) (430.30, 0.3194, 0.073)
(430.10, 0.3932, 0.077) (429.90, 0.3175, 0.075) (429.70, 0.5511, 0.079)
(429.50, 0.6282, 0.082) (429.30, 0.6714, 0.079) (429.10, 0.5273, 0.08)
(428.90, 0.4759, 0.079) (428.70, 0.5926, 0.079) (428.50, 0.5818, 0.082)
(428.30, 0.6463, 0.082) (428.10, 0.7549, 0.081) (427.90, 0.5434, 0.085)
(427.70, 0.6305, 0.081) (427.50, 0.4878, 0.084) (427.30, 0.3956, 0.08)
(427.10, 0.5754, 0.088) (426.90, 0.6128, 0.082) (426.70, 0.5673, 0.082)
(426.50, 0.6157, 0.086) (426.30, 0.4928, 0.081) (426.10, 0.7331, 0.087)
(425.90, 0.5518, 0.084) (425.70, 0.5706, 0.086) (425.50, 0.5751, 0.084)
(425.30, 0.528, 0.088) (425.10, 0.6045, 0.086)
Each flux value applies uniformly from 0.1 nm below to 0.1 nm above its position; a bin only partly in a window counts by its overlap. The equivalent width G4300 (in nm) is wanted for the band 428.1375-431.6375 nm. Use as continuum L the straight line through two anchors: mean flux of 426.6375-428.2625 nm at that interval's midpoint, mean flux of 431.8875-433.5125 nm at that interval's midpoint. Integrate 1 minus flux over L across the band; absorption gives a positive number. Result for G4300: 0.54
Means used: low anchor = 0.574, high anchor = 0.614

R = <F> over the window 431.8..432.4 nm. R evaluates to 0.653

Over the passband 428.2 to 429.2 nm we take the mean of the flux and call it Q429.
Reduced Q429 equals 0.565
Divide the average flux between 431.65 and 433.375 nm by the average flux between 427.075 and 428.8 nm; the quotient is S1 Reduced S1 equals 1.08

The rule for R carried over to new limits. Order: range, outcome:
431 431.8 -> 0.58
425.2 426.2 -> 0.592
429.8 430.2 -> 0.355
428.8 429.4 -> 0.558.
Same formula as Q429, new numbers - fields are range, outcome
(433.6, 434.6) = 0.612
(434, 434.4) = 0.608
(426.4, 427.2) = 0.593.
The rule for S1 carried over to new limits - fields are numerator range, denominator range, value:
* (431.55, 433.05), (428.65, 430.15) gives 1.16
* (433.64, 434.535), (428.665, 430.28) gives 1.20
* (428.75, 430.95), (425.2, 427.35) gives 0.81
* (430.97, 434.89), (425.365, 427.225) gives 1.05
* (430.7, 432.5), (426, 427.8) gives 0.97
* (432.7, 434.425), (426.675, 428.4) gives 1.11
